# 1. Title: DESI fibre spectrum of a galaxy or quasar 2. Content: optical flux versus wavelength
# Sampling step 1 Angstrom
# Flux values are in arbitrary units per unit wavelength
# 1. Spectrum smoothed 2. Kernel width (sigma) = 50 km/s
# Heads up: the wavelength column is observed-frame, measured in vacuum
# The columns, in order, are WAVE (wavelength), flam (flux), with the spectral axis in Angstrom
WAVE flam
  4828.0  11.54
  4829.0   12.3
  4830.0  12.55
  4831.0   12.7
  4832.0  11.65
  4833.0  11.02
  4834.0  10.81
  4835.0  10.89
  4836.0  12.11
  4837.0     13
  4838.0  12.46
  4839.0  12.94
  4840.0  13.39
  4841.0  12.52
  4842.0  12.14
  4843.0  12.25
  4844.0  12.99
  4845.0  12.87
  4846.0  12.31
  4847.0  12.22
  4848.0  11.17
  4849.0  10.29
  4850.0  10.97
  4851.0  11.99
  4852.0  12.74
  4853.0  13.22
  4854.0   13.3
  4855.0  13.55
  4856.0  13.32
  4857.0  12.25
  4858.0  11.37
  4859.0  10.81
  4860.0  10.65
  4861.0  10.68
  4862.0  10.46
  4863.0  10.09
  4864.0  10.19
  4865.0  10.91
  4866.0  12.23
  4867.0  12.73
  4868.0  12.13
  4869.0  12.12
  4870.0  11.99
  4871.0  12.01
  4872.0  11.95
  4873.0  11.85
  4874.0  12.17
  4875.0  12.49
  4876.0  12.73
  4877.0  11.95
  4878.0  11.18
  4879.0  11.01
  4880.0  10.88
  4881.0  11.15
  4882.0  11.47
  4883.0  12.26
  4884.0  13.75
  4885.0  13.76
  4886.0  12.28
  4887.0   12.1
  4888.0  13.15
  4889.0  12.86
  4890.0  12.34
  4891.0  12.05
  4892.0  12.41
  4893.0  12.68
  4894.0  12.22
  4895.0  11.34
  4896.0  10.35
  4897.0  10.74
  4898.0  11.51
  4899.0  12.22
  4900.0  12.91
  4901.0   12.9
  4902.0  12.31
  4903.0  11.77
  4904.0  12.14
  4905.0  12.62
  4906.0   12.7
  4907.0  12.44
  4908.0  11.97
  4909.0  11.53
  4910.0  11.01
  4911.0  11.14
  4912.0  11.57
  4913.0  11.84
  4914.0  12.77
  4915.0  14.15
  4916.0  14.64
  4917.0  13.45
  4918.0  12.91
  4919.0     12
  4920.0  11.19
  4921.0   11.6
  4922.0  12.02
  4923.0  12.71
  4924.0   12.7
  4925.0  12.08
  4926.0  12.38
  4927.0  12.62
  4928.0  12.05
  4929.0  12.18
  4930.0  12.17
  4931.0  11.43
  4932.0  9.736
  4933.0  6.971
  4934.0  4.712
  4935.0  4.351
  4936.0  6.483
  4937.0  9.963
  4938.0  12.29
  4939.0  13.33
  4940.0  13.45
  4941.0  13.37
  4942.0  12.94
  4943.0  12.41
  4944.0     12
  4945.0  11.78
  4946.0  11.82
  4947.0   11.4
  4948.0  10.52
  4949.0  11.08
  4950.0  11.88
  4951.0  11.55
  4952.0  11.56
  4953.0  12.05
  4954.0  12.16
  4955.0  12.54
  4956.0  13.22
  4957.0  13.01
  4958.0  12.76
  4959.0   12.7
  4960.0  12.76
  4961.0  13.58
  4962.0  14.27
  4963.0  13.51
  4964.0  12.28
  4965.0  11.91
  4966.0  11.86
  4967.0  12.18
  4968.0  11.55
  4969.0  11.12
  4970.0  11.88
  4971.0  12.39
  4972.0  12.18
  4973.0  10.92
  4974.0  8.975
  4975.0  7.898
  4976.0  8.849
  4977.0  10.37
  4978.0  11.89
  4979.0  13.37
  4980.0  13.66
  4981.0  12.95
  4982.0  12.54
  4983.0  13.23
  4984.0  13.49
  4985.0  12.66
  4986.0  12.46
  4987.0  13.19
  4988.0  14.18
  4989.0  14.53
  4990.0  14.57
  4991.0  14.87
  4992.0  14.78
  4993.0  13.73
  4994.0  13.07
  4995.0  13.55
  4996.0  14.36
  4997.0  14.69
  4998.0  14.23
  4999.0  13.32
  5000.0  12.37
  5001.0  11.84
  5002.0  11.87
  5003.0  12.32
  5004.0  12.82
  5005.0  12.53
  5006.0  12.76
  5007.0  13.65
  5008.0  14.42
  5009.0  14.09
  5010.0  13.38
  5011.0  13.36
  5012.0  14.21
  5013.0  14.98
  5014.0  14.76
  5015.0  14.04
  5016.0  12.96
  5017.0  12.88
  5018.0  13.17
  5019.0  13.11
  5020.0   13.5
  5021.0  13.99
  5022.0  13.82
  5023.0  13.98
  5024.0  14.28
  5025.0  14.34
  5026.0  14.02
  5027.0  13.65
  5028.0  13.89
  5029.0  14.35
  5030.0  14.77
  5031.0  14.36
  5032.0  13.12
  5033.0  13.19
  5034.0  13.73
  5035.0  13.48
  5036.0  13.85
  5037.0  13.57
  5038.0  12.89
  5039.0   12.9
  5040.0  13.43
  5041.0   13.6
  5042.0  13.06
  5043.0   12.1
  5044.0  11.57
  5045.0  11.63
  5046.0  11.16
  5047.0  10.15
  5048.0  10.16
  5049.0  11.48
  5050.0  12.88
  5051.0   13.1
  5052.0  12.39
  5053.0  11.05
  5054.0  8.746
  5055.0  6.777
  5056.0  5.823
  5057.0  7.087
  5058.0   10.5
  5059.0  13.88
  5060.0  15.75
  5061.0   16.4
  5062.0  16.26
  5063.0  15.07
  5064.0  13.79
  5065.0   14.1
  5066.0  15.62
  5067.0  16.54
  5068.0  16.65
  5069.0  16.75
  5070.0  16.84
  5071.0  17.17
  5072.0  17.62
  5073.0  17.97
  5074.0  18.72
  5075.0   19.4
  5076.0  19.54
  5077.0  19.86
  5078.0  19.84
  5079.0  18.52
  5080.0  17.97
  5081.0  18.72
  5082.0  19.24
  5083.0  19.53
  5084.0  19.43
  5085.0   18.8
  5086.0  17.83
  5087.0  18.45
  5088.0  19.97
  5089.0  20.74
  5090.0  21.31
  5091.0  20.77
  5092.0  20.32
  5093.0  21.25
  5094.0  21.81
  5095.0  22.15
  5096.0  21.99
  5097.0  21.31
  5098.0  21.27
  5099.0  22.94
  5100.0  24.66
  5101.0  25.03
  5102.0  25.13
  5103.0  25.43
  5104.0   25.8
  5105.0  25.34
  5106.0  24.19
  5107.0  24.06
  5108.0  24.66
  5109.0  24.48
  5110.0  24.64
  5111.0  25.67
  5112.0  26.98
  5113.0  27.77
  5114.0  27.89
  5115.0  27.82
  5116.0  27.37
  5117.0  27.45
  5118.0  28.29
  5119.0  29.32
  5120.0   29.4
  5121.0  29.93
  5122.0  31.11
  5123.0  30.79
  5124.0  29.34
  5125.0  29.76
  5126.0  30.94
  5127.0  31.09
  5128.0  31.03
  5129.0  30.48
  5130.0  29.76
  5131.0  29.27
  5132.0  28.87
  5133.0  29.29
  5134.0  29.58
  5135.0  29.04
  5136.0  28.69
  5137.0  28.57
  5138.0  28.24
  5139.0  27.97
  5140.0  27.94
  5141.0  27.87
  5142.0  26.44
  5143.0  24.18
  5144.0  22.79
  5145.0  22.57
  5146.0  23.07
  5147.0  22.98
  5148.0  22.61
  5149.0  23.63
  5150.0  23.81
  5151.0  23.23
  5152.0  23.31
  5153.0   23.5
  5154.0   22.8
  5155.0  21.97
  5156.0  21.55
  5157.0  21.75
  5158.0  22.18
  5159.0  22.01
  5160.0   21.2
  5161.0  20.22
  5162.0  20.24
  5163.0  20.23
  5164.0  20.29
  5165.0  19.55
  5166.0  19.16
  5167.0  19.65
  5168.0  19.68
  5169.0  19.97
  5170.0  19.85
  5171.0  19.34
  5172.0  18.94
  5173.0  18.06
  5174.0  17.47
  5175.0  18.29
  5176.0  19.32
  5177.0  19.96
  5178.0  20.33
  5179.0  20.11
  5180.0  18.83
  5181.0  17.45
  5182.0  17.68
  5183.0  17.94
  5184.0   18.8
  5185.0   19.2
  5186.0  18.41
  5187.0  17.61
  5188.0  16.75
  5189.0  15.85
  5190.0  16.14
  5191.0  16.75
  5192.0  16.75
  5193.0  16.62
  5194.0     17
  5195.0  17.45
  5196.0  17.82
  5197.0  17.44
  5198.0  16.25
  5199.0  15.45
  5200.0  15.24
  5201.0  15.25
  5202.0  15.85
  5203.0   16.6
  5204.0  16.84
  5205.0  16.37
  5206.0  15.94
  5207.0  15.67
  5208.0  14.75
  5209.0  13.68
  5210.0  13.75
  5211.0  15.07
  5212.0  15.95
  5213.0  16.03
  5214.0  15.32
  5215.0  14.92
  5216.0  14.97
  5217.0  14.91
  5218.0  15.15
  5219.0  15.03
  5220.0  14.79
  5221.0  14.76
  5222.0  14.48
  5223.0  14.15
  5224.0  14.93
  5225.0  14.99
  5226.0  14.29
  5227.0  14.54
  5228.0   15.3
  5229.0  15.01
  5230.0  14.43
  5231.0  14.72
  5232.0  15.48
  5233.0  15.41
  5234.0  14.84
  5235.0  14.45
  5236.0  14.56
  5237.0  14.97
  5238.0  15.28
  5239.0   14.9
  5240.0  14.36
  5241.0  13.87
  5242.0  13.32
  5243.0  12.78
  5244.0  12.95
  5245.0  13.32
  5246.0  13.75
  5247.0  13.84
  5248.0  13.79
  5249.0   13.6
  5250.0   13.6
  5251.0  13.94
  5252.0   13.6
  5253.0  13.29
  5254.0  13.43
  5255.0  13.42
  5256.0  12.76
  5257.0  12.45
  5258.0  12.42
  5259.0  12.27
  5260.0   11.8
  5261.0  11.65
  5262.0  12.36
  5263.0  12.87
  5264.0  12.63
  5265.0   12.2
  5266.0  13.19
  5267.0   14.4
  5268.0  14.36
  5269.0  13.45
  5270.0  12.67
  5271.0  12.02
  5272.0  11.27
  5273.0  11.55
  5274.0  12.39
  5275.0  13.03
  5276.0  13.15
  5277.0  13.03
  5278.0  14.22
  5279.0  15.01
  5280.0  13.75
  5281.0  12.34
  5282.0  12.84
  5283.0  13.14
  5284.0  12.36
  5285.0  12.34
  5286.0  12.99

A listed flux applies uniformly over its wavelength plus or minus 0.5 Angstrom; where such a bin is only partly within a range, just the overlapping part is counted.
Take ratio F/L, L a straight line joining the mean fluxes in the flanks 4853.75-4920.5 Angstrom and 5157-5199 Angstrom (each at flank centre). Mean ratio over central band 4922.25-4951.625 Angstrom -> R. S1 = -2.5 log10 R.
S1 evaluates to 0.18 mag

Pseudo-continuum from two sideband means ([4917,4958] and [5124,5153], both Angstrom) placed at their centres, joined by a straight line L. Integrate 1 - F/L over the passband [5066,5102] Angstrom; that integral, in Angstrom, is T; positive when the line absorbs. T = 4.9 Angstrom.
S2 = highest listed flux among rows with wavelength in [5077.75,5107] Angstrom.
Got 25.8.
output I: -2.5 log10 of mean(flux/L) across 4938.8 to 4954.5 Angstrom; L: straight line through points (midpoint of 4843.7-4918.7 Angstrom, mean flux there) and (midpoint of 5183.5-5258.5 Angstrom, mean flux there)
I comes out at 0.05 mag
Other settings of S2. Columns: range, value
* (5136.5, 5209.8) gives 28.57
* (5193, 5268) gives 17.82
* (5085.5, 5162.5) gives 31.11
